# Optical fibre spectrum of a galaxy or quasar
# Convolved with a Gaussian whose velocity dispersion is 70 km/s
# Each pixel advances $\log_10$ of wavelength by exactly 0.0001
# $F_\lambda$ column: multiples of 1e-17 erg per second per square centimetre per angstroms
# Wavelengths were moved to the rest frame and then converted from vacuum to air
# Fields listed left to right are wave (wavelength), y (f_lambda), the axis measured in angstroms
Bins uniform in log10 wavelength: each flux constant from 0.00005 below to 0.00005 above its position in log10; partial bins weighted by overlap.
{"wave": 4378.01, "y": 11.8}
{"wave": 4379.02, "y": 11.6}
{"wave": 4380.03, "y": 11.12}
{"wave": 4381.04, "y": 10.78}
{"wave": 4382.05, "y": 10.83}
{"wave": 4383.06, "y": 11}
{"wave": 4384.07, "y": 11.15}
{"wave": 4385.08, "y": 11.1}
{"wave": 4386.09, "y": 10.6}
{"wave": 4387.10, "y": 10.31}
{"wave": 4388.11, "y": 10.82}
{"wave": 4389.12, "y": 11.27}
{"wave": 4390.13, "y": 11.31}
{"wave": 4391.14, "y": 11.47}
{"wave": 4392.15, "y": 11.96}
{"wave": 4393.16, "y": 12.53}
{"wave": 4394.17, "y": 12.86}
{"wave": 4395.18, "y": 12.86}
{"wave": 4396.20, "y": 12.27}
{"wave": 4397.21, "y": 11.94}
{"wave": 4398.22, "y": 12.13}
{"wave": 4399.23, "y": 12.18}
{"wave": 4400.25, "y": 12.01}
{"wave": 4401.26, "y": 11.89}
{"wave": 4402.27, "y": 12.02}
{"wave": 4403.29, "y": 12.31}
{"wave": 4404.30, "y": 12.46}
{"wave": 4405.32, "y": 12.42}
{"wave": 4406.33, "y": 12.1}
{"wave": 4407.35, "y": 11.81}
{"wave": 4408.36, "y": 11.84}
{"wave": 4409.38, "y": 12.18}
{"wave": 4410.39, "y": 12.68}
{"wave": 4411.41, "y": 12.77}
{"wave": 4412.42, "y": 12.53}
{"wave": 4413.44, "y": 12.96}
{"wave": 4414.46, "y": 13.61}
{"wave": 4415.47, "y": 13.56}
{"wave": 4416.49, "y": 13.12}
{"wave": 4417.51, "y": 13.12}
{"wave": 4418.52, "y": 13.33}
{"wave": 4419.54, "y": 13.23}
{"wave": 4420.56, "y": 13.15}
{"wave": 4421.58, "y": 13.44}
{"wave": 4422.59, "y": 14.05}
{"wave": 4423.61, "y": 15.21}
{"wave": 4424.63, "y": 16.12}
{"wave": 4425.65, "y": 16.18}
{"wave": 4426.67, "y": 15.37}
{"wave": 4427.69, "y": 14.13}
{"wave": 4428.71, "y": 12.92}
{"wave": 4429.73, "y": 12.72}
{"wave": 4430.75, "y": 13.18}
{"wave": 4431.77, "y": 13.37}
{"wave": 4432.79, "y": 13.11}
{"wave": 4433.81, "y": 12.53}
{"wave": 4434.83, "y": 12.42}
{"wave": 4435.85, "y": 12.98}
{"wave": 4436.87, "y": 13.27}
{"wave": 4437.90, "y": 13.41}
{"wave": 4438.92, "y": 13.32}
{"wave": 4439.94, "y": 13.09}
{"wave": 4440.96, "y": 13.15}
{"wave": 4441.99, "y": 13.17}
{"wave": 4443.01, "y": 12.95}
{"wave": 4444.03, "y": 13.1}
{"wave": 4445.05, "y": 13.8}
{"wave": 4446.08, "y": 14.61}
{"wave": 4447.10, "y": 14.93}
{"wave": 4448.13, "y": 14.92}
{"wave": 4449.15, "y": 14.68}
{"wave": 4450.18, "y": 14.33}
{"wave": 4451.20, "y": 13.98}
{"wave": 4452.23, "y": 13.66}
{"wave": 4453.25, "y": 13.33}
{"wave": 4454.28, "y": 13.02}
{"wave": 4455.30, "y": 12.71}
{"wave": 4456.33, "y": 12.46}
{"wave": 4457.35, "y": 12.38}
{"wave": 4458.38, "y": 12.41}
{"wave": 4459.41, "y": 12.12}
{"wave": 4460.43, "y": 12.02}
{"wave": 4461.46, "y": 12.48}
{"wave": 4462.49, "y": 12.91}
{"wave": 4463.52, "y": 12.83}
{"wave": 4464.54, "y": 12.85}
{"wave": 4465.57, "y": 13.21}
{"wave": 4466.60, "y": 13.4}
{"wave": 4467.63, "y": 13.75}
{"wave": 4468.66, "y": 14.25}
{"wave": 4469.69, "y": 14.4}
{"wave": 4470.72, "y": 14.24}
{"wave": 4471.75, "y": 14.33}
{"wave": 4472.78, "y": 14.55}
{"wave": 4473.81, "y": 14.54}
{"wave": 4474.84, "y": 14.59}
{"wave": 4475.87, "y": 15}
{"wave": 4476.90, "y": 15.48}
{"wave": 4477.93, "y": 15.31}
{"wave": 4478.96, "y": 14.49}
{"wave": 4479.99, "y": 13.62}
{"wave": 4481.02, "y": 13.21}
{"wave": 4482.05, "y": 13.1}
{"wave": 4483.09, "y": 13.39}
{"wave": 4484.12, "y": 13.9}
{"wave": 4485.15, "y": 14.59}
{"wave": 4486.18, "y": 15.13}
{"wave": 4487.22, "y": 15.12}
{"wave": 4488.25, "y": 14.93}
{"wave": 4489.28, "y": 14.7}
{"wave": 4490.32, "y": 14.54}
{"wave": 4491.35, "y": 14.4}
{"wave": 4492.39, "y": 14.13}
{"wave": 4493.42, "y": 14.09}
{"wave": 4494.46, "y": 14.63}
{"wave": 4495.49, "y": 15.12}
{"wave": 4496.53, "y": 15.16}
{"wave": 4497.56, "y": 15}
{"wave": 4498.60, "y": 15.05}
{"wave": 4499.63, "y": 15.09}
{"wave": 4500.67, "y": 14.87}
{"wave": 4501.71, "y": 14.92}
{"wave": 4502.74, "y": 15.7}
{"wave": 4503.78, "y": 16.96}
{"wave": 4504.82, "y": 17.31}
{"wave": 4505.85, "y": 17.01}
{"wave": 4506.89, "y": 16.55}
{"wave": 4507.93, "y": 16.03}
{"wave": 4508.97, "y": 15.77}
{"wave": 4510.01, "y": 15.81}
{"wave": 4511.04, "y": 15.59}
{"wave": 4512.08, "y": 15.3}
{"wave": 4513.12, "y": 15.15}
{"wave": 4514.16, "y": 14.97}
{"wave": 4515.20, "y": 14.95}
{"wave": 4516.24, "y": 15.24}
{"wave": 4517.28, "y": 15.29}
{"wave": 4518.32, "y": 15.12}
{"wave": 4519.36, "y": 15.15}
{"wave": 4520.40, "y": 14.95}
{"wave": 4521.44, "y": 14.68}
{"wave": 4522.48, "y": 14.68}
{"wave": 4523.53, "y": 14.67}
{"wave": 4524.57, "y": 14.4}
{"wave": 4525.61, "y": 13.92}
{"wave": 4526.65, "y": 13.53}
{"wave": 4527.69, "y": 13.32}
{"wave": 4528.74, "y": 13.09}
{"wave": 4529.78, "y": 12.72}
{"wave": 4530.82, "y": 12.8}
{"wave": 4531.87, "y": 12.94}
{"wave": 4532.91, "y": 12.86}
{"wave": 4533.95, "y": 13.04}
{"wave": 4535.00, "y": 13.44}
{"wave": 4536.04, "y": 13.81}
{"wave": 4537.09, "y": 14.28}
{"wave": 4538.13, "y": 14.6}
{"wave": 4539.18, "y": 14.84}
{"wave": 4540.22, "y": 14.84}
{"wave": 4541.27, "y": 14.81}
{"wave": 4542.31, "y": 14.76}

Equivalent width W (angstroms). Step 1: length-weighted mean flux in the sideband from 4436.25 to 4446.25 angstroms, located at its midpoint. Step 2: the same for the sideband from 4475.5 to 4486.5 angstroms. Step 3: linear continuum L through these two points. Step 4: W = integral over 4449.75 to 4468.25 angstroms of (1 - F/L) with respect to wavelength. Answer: 1.02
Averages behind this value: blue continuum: 13.3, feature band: 13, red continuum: 14.3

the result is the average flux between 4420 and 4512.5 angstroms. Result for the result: 14.2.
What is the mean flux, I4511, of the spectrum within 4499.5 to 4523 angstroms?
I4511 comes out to 15.5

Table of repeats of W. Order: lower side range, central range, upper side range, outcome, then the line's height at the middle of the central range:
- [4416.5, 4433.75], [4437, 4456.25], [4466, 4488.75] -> 0.6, 14.1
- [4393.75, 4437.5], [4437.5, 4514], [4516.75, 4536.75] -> -4.3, 13.5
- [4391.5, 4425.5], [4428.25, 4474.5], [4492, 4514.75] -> 2.1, 14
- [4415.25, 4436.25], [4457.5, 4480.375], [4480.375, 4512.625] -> 1.2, 14.5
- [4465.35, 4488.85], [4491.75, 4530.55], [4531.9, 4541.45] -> -2.4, 14.1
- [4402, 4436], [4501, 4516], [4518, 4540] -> -2.2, 13.8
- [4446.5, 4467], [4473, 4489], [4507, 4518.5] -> -0.3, 14.2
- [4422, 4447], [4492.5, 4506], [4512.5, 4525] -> -0.7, 14.7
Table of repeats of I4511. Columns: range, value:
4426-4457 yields 13.5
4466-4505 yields 14.6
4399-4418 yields 12.5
